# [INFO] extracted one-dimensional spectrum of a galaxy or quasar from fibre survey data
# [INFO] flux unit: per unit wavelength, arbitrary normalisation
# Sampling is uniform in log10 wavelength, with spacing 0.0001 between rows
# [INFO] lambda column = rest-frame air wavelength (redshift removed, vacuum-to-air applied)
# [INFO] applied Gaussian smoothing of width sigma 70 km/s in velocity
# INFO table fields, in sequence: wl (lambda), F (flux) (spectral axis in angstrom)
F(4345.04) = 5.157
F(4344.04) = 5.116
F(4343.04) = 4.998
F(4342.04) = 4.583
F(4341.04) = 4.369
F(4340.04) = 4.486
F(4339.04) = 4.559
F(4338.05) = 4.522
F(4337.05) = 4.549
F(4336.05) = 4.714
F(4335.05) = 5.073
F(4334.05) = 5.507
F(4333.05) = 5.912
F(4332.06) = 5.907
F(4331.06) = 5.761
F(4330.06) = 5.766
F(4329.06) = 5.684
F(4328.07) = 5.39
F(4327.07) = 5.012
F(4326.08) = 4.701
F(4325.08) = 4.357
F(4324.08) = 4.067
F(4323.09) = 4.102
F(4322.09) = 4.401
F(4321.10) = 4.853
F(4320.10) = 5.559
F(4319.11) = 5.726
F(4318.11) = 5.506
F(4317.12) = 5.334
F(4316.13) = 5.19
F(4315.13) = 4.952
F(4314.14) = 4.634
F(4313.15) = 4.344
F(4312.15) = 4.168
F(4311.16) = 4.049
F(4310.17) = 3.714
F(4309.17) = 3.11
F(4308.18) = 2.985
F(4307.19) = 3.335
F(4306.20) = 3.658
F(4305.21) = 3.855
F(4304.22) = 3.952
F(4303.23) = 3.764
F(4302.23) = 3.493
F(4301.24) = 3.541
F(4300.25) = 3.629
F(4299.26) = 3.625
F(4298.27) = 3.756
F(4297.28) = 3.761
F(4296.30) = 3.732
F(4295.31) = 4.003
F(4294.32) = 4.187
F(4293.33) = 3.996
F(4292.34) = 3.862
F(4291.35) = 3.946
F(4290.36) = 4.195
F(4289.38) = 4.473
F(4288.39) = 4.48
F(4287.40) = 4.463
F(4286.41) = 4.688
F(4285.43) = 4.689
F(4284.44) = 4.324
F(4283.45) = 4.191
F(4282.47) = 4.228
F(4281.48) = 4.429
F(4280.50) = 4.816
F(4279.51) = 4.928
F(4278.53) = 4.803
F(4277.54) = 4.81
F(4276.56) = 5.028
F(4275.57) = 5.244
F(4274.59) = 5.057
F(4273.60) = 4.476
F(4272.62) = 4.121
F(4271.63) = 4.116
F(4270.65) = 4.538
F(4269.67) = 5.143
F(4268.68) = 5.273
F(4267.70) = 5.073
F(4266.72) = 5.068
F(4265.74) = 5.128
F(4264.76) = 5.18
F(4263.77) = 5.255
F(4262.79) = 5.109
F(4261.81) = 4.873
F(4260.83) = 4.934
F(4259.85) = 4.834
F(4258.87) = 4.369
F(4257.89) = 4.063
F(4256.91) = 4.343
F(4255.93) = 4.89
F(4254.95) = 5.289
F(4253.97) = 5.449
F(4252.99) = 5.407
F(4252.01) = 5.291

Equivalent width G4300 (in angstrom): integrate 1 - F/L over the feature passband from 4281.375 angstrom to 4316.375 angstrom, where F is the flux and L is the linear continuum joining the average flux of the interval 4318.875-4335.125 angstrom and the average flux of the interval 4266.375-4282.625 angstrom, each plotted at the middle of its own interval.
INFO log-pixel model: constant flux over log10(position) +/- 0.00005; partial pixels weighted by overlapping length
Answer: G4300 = 6.55 angstrom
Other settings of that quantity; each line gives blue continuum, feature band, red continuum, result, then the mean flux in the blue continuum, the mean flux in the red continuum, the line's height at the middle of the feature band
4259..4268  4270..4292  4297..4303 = -1.0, 5.03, 3.63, 4.36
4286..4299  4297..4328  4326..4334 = 4.1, 4.11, 5.56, 4.88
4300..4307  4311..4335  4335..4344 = -4.8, 3.68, 4.65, 4.21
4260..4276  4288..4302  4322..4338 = 2.9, 4.91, 5.06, 4.97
